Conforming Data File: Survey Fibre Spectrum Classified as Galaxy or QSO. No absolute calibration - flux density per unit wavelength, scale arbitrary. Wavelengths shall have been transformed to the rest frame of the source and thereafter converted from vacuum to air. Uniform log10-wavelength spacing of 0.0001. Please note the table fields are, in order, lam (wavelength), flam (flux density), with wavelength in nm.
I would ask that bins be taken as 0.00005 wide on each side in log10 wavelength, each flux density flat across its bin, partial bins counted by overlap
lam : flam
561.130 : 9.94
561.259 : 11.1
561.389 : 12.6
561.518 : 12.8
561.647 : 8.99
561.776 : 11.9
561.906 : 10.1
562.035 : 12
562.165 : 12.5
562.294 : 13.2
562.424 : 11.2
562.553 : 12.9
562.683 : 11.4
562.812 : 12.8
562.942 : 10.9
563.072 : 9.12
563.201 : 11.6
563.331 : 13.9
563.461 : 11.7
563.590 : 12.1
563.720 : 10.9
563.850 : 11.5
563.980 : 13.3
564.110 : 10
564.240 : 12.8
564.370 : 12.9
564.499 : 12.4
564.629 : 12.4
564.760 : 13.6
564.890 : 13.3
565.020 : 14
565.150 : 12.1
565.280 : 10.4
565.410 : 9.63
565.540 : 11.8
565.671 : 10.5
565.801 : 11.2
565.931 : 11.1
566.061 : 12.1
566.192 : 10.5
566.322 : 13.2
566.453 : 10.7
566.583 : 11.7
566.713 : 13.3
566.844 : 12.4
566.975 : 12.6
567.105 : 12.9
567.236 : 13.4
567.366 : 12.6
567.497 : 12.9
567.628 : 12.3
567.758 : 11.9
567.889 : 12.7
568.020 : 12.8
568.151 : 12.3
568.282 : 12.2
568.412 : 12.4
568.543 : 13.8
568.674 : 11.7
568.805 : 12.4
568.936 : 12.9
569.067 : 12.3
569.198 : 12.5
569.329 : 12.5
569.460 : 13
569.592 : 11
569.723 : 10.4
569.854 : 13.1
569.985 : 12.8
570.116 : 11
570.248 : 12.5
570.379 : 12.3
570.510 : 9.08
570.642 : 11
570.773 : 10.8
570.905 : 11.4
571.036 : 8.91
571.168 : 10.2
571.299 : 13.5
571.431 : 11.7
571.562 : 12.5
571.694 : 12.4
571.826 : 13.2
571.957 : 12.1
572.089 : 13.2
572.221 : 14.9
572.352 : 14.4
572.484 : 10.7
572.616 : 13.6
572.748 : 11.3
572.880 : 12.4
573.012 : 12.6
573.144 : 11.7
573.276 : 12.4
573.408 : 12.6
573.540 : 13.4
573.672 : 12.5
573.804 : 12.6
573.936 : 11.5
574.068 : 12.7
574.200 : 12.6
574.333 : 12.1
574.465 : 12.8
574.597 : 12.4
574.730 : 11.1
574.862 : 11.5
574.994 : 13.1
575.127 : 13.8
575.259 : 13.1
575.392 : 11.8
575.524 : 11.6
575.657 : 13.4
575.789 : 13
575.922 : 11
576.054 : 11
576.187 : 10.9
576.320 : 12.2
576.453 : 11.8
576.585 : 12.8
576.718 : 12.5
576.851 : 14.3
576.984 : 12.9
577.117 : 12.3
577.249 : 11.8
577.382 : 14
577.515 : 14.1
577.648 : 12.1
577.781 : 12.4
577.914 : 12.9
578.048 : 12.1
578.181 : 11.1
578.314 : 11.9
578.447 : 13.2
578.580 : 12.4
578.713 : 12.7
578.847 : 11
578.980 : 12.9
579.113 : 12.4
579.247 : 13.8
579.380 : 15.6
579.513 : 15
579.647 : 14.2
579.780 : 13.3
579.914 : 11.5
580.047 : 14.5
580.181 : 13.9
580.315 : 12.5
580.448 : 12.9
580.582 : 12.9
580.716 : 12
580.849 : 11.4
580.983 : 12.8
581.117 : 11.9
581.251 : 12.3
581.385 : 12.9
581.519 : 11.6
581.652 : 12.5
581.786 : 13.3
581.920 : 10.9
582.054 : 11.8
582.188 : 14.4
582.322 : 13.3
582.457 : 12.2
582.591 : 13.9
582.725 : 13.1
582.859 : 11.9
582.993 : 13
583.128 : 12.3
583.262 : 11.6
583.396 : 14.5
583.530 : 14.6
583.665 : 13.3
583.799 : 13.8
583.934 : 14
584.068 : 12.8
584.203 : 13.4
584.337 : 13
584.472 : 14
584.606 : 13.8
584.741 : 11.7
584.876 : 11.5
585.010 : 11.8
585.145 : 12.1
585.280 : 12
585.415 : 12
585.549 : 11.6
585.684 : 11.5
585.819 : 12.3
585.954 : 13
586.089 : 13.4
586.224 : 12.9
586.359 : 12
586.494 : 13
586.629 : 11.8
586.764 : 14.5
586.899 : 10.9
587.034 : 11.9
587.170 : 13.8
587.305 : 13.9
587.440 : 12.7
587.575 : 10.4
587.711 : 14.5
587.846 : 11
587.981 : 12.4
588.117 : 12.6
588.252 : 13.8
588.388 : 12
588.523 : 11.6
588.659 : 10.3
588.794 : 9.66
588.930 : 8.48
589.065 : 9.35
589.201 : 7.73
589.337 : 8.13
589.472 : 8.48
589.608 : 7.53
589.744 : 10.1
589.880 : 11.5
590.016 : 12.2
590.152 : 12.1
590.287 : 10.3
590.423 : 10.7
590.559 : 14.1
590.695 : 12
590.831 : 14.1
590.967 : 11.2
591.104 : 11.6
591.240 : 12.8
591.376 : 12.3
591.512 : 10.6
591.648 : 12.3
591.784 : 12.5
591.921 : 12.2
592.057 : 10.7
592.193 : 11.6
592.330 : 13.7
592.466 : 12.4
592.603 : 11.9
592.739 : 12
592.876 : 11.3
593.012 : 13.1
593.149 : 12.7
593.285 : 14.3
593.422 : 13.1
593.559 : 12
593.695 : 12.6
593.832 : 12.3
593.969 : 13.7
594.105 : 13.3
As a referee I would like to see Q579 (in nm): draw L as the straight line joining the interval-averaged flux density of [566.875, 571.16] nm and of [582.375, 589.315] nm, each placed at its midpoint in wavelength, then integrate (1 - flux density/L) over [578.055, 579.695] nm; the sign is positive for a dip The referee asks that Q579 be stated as -0.10 nm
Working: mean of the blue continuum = 12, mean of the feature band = 13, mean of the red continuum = 12.3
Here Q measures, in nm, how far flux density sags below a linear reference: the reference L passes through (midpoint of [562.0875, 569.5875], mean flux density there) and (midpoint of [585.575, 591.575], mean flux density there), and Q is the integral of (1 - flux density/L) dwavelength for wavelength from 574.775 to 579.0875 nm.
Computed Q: -0.19 nm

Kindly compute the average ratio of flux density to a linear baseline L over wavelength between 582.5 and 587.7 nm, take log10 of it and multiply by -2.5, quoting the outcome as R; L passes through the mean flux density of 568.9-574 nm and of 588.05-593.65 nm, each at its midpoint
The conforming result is -0.095 mag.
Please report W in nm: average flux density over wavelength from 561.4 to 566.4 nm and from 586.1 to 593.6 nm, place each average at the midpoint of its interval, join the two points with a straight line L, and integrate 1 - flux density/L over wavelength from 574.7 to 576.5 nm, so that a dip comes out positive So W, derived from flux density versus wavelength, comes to -0.05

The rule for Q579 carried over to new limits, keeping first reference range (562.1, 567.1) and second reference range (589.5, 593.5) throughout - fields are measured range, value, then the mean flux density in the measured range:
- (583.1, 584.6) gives -0.19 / 13.4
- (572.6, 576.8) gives -0.13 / 12.3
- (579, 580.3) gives -0.19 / 13.7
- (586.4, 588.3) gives -0.11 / 12.6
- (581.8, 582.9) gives -0.07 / 12.7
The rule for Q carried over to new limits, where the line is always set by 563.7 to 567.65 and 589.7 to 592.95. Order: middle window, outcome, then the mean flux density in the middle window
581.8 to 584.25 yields -0.22 nm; 13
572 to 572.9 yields -0.07 nm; 12.9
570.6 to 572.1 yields 0.04 nm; 11.7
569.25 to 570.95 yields 0.06 nm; 11.6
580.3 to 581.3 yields -0.03 nm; 12.3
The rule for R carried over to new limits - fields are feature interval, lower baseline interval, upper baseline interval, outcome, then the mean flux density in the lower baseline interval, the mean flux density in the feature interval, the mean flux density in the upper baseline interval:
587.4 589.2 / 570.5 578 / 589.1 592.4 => 0.01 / 12.3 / 11.3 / 11.3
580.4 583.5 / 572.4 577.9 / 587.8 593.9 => -0.05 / 12.4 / 12.6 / 11.5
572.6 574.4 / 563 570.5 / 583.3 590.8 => -0.03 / 12.1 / 12.4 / 12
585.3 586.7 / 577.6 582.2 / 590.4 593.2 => 0.01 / 12.7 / 12.3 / 12.2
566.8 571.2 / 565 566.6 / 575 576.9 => -0.03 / 11.4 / 12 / 12.4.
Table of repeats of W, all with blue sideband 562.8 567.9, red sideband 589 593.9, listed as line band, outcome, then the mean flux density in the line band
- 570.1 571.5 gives 0.093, 11.1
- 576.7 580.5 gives -0.378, 13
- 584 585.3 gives -0.103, 12.6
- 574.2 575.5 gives -0.058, 12.4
